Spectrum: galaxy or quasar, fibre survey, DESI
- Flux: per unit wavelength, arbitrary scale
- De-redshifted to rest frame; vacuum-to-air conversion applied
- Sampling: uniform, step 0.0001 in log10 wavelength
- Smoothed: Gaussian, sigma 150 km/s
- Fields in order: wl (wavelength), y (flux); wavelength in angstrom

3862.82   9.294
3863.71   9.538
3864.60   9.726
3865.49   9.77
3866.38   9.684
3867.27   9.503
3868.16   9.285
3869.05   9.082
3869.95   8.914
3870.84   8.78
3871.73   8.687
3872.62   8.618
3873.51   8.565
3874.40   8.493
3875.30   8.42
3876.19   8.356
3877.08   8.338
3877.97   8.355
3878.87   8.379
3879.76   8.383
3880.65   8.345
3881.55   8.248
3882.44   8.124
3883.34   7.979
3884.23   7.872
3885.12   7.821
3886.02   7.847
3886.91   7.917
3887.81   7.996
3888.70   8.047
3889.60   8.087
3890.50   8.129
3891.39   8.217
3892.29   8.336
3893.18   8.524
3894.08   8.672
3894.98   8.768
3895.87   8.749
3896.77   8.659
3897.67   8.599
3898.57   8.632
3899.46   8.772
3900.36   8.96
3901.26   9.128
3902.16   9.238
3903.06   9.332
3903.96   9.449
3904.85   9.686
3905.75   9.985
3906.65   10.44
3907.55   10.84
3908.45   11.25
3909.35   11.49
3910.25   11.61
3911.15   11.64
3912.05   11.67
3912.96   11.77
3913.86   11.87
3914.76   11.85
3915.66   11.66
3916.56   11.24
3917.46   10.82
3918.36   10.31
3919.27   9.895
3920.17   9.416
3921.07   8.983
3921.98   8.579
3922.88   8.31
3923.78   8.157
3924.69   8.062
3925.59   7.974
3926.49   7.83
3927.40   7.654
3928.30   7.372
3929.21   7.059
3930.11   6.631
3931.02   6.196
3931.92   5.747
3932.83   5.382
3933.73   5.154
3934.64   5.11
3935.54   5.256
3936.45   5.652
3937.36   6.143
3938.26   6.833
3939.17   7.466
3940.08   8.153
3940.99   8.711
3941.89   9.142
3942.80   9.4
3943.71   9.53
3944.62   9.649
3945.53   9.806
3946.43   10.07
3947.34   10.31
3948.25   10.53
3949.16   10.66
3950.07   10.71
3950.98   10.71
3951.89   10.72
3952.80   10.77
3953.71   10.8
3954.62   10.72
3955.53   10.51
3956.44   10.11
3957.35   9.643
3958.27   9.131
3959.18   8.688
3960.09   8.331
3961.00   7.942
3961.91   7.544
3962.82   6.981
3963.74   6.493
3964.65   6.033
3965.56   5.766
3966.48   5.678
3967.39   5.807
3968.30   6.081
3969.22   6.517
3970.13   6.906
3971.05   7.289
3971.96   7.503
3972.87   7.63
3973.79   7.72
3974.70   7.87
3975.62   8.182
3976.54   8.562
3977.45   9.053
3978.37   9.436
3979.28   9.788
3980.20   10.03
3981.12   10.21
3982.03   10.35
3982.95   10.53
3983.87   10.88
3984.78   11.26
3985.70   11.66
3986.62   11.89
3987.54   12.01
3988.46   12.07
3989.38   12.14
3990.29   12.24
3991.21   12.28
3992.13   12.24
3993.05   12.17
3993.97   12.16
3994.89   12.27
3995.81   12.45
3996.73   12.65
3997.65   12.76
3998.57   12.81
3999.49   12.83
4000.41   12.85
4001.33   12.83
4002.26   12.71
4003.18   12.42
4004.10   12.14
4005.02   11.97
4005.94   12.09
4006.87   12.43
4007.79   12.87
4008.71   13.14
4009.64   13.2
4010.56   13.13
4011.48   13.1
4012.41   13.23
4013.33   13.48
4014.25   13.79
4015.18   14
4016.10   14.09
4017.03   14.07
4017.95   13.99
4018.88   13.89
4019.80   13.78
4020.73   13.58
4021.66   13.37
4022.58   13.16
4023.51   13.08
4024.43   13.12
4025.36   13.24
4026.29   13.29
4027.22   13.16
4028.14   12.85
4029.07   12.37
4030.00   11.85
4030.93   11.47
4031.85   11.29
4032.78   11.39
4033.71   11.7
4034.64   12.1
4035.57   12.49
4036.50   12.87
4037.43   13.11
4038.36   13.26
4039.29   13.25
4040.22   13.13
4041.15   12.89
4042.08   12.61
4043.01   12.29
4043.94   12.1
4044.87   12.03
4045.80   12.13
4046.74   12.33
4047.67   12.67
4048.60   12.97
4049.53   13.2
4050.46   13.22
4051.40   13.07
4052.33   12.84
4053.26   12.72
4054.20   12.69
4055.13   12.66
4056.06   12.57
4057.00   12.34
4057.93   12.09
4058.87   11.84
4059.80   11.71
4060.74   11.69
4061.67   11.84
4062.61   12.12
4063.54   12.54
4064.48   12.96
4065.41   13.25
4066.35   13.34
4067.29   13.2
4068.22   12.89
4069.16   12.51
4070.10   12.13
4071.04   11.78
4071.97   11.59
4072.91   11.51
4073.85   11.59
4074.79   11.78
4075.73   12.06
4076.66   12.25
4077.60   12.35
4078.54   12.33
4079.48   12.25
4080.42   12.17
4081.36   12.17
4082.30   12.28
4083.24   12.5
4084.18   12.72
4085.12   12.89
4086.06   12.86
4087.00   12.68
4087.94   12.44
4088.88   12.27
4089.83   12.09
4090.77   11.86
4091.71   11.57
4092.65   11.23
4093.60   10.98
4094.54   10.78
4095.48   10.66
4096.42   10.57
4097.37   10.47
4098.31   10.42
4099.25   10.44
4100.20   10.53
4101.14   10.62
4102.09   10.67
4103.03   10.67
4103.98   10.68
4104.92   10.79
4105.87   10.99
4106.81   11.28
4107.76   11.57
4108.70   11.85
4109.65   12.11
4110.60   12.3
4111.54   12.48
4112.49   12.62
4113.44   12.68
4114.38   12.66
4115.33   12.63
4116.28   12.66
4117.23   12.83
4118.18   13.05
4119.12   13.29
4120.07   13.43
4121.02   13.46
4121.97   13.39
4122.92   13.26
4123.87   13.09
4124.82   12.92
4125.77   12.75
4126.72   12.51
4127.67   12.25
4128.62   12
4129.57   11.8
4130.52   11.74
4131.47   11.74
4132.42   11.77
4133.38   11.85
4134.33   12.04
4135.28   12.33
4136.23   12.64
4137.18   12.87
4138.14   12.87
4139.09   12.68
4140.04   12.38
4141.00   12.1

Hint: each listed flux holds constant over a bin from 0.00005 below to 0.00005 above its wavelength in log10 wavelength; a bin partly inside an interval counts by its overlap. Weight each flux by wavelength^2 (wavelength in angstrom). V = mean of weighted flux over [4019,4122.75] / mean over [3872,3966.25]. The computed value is 1.5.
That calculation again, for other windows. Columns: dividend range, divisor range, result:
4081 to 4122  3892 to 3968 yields 1.46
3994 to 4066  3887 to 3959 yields 1.48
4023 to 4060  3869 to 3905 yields 1.60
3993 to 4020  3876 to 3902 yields 1.65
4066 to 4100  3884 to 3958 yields 1.43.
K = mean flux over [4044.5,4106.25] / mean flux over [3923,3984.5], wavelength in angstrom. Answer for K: 1.45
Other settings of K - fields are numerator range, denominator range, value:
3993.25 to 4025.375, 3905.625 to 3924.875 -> 1.24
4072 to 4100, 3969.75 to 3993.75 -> 1.17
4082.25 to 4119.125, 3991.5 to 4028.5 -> 0.90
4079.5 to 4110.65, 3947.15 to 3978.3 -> 1.36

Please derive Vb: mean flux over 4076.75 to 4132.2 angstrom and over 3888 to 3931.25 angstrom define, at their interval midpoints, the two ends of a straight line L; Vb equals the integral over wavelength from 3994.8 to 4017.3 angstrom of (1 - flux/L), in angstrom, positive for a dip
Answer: -4.83 angstrom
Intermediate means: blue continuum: 9.31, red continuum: 12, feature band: 12.9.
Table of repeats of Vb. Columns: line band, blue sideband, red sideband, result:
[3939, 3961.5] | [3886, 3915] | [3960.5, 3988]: -2.3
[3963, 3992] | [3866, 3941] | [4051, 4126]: 3.0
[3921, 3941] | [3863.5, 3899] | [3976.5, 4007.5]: 6.0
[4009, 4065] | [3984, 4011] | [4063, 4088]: -1.7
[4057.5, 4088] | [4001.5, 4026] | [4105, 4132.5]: 1.1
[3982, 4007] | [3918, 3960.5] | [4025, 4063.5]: -3.6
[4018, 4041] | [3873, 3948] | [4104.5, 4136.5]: -4.3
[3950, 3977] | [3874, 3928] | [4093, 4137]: 4.7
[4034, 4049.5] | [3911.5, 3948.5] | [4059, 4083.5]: -1.6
